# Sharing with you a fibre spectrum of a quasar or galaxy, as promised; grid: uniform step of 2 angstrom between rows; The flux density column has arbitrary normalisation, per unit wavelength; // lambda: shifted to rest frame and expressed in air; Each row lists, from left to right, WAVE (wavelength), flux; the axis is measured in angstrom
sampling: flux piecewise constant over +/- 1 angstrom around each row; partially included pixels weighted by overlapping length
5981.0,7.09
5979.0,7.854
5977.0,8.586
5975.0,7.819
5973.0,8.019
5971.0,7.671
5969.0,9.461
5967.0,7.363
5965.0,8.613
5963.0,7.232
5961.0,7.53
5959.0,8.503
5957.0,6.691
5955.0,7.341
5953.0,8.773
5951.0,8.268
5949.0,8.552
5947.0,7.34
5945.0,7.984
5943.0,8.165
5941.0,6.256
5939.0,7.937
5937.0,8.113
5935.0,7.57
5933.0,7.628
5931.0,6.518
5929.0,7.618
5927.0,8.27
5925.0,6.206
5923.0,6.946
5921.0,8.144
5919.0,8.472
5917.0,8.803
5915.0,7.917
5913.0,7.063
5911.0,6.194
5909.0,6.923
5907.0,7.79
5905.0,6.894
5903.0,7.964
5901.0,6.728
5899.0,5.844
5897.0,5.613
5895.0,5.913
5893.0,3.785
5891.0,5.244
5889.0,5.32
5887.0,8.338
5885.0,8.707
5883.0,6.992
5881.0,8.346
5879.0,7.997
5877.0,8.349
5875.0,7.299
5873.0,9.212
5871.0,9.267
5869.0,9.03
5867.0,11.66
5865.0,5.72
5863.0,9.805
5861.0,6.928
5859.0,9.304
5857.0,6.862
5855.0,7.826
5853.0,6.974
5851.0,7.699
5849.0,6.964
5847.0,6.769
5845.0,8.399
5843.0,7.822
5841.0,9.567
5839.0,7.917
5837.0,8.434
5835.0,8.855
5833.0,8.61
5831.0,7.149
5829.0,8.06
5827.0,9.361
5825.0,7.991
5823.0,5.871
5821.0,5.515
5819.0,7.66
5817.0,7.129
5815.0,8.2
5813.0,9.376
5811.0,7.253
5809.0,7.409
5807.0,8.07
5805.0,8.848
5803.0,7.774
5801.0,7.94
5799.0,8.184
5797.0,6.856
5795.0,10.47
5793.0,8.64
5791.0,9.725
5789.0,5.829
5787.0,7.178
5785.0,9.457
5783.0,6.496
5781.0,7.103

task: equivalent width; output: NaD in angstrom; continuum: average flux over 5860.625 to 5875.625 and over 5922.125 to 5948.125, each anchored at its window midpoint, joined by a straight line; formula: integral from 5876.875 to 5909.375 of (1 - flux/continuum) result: 5.6 angstrom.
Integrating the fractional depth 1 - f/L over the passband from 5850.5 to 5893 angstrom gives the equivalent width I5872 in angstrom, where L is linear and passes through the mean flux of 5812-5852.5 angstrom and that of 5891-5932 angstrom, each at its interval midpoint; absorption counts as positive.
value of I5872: -2.6 angstrom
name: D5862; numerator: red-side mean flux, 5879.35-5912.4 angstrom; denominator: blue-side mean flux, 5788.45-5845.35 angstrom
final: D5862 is 0.8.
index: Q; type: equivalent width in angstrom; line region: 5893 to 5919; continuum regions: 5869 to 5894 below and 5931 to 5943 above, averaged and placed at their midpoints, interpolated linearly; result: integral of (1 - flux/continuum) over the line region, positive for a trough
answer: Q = 2.0 angstrom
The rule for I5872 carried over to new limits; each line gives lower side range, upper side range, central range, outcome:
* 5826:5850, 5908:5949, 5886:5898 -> 3.21 angstrom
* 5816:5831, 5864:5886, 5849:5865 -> 0.66 angstrom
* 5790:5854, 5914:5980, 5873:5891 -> 0.66 angstrom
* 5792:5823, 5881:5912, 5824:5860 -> -3.11 angstrom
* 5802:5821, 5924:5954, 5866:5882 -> -2.34 angstrom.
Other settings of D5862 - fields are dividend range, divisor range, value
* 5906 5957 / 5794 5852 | 0.96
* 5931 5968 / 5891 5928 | 1.12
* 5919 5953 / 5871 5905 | 1.09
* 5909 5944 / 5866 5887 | 0.87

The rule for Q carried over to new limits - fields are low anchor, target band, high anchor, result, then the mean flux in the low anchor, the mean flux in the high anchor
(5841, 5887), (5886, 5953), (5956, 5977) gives 6.9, 8.13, 7.92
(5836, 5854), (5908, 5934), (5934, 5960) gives 1.3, 7.84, 7.81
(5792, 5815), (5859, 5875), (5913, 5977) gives -1.4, 8.25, 7.8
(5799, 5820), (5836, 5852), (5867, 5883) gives 0.7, 7.98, 8.6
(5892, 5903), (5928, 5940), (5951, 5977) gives -1.0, 5.79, 7.96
